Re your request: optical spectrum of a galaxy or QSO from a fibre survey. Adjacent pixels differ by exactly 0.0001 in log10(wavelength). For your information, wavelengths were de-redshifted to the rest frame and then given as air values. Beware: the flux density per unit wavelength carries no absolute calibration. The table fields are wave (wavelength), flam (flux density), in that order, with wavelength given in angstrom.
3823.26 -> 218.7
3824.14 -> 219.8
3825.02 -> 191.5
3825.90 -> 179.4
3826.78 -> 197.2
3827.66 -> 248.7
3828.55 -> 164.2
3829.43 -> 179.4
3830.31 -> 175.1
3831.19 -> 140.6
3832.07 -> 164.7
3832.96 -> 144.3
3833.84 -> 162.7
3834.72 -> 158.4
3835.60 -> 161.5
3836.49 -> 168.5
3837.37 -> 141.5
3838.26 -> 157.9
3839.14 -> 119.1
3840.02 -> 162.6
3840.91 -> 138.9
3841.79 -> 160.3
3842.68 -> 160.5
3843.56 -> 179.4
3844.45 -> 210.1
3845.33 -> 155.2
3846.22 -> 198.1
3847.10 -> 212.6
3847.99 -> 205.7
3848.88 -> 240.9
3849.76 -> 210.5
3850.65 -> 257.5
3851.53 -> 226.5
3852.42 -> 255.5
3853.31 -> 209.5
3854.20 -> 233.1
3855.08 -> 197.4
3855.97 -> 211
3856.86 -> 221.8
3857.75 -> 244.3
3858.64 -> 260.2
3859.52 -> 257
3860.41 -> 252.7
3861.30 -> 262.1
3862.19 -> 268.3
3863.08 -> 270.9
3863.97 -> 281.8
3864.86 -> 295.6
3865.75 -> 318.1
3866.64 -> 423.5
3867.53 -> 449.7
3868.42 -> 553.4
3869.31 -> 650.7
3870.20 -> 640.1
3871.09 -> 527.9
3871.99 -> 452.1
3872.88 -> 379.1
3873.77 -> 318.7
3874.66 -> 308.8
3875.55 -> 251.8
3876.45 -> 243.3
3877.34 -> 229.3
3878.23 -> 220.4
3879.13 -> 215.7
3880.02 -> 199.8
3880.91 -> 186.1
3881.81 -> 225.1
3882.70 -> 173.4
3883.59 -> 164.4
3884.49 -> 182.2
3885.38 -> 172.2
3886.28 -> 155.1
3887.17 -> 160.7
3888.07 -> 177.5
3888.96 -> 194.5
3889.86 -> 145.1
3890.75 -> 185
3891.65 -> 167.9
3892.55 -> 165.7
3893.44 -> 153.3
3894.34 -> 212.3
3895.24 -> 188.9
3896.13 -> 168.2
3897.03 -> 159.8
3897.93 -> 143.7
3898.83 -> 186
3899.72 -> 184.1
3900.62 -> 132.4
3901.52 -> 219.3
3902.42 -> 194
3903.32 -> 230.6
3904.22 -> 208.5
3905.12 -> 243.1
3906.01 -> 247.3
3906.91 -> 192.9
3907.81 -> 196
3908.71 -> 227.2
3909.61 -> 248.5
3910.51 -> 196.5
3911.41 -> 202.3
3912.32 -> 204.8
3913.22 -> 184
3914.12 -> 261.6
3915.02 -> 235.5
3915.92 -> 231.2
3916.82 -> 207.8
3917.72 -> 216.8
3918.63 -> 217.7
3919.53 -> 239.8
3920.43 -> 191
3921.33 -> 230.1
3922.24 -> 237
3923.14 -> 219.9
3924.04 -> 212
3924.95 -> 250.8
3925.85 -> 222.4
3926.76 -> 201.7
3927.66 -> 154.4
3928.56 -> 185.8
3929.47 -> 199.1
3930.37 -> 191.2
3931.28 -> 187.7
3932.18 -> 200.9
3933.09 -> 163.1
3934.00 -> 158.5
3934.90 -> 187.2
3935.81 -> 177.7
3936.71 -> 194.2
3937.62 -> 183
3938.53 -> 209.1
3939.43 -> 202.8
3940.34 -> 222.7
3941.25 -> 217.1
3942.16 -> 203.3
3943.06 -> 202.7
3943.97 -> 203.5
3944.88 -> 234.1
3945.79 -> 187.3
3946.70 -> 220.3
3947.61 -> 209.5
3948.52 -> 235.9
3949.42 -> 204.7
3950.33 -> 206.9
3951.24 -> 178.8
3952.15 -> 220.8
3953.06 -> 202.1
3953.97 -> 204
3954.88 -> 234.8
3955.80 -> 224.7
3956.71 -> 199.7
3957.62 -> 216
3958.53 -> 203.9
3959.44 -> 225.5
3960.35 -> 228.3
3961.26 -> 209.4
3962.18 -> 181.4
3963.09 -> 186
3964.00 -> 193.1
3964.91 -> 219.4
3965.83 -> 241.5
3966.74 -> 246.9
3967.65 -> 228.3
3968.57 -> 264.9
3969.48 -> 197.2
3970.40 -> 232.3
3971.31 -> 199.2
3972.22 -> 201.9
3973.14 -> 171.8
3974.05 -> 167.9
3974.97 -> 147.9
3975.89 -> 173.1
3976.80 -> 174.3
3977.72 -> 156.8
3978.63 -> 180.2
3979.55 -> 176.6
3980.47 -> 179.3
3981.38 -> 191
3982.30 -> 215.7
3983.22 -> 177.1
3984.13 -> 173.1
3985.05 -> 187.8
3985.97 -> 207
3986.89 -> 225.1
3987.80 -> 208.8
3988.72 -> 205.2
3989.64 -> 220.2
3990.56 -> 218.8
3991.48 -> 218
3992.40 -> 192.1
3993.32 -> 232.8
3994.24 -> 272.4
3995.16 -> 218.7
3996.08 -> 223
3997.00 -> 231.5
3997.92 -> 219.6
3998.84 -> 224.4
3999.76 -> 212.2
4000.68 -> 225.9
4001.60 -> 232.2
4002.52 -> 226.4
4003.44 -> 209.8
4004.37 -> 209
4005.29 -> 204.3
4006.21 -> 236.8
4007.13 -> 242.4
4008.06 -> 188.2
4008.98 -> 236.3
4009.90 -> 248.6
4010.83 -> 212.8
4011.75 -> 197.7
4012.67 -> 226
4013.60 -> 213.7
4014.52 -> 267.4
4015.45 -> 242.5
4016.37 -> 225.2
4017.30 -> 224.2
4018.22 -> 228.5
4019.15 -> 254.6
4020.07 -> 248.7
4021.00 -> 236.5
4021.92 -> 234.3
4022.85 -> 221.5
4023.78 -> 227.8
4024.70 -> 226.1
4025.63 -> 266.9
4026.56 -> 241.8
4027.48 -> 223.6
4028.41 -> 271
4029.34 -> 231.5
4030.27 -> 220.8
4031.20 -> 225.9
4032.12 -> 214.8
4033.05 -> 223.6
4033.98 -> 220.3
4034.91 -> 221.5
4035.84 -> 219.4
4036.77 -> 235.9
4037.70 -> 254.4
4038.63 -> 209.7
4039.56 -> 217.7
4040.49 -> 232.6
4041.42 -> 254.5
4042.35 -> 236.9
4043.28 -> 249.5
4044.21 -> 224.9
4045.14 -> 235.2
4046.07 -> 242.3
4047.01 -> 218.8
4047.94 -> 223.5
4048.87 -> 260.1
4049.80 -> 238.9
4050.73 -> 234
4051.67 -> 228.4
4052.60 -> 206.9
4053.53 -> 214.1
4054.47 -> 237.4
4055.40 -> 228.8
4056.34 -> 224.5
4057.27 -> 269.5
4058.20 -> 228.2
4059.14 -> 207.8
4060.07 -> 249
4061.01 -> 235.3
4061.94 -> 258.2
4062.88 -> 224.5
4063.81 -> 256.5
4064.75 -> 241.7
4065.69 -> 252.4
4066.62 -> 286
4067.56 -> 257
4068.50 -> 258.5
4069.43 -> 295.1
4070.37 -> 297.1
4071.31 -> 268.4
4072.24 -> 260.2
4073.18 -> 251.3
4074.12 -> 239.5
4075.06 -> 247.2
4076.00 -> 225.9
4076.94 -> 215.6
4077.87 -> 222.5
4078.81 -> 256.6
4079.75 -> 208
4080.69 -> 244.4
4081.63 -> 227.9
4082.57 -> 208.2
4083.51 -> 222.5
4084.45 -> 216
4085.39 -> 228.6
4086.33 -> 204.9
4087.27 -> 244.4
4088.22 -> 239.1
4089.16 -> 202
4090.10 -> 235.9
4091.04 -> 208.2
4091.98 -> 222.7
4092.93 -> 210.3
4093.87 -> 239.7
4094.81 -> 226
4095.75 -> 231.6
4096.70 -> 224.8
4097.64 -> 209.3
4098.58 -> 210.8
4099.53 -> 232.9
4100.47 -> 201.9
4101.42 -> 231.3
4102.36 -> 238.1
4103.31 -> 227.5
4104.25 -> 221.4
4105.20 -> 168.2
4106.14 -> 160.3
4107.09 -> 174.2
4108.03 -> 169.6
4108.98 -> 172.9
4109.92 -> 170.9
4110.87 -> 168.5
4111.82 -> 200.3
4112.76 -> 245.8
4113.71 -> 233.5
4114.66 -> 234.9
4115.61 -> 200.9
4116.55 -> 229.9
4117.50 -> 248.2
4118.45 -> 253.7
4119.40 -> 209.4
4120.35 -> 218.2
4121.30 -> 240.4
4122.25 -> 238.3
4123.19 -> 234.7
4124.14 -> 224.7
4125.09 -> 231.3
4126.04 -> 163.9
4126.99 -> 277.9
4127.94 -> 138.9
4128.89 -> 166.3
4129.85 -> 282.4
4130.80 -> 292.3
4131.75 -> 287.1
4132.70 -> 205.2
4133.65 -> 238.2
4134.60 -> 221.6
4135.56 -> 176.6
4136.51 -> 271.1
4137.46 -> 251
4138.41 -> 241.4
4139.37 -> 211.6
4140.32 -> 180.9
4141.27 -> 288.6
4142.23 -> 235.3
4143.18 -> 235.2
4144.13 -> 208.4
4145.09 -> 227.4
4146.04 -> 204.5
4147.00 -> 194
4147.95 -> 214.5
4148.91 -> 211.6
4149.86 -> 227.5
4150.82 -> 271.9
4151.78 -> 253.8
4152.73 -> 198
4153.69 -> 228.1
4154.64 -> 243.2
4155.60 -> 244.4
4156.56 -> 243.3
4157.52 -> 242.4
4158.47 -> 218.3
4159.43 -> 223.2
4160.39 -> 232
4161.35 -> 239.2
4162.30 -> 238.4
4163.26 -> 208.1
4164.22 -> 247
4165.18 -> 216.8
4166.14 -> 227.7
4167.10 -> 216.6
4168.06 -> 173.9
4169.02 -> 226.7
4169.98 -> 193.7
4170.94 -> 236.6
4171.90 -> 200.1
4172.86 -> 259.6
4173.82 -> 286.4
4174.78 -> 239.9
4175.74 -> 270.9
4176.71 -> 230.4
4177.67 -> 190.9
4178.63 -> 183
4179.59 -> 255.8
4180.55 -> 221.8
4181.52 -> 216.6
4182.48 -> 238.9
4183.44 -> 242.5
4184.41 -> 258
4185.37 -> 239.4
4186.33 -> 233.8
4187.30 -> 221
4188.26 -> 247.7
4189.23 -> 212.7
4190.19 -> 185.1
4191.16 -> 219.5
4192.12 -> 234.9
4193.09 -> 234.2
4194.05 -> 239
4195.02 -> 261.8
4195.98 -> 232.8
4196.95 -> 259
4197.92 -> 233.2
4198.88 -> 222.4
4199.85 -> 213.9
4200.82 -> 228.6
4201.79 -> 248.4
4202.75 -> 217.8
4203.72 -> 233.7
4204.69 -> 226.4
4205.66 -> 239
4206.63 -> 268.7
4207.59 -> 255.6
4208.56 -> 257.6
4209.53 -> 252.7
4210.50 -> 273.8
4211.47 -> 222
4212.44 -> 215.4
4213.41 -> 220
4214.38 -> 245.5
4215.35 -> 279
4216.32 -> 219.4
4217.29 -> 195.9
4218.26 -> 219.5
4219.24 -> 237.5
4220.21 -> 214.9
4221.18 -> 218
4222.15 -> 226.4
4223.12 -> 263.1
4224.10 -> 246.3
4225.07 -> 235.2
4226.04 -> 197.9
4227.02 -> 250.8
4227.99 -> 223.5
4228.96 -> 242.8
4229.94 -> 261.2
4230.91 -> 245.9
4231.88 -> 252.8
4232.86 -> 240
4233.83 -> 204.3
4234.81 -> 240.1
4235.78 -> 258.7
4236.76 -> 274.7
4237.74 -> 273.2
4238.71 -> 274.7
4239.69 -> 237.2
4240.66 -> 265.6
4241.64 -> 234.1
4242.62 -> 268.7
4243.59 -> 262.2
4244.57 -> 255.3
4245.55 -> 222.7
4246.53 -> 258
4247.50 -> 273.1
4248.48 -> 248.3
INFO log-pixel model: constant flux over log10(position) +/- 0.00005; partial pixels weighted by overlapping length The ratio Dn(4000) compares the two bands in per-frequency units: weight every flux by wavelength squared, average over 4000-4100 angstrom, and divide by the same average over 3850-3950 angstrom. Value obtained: 1.08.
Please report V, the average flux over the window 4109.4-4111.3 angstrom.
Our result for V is 170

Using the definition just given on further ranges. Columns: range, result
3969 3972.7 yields 208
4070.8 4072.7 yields 266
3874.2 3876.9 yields 268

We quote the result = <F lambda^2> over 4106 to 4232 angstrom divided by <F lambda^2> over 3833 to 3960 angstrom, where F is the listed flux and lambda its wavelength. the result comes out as 1.18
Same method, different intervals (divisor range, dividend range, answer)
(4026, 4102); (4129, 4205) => 1.04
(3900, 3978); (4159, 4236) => 1.28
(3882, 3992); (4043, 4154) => 1.23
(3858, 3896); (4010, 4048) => 0.92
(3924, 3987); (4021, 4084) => 1.24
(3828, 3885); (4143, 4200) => 1.08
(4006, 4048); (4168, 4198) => 1.08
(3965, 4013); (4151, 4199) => 1.20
